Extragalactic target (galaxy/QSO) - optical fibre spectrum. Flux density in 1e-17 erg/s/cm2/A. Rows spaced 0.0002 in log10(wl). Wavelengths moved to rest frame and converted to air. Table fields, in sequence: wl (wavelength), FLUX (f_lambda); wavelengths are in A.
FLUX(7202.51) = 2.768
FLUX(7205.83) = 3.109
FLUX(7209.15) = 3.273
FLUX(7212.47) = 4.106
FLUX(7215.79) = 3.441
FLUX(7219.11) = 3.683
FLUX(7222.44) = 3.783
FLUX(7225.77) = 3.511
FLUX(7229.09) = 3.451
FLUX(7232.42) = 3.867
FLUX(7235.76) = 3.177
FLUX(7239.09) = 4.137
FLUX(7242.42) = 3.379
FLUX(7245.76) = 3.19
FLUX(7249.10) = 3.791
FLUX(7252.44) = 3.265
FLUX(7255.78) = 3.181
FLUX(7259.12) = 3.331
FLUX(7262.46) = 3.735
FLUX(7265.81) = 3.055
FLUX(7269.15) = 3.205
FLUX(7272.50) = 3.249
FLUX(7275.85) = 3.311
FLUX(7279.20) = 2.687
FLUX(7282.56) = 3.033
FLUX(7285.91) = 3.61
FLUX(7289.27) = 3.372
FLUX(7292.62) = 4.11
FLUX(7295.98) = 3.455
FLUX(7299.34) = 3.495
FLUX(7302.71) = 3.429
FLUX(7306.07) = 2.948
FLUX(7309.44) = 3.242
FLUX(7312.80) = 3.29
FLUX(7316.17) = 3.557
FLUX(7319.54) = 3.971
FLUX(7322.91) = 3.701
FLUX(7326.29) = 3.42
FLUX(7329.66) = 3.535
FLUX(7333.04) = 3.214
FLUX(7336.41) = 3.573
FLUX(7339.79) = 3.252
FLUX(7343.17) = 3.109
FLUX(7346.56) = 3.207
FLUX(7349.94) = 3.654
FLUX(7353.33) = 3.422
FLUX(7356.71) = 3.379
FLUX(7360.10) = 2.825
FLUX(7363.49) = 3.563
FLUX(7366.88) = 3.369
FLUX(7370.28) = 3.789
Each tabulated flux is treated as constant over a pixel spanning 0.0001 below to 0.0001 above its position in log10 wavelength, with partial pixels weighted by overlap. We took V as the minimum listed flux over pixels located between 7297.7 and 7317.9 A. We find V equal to 2.948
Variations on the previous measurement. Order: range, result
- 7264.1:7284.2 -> 2.687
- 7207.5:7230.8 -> 3.273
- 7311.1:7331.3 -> 3.29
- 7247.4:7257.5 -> 3.181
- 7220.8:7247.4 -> 3.177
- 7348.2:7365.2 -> 2.825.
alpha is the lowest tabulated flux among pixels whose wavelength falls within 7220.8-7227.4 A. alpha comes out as 3.511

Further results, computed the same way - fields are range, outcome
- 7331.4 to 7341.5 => 3.214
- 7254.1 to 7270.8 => 3.055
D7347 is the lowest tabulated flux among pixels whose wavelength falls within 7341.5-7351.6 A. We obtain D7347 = 3.109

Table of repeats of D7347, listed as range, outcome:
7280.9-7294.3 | 3.033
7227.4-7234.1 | 3.451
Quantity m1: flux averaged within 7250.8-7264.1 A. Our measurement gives 3.38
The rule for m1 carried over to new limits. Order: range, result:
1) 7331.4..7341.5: 3.35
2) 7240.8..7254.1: 3.4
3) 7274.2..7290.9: 3.2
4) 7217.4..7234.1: 3.66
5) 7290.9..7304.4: 3.62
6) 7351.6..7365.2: 3.3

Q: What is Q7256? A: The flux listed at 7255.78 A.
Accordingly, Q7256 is 3.181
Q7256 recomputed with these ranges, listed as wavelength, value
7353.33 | 3.422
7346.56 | 3.207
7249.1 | 3.791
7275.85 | 3.311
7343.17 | 3.109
